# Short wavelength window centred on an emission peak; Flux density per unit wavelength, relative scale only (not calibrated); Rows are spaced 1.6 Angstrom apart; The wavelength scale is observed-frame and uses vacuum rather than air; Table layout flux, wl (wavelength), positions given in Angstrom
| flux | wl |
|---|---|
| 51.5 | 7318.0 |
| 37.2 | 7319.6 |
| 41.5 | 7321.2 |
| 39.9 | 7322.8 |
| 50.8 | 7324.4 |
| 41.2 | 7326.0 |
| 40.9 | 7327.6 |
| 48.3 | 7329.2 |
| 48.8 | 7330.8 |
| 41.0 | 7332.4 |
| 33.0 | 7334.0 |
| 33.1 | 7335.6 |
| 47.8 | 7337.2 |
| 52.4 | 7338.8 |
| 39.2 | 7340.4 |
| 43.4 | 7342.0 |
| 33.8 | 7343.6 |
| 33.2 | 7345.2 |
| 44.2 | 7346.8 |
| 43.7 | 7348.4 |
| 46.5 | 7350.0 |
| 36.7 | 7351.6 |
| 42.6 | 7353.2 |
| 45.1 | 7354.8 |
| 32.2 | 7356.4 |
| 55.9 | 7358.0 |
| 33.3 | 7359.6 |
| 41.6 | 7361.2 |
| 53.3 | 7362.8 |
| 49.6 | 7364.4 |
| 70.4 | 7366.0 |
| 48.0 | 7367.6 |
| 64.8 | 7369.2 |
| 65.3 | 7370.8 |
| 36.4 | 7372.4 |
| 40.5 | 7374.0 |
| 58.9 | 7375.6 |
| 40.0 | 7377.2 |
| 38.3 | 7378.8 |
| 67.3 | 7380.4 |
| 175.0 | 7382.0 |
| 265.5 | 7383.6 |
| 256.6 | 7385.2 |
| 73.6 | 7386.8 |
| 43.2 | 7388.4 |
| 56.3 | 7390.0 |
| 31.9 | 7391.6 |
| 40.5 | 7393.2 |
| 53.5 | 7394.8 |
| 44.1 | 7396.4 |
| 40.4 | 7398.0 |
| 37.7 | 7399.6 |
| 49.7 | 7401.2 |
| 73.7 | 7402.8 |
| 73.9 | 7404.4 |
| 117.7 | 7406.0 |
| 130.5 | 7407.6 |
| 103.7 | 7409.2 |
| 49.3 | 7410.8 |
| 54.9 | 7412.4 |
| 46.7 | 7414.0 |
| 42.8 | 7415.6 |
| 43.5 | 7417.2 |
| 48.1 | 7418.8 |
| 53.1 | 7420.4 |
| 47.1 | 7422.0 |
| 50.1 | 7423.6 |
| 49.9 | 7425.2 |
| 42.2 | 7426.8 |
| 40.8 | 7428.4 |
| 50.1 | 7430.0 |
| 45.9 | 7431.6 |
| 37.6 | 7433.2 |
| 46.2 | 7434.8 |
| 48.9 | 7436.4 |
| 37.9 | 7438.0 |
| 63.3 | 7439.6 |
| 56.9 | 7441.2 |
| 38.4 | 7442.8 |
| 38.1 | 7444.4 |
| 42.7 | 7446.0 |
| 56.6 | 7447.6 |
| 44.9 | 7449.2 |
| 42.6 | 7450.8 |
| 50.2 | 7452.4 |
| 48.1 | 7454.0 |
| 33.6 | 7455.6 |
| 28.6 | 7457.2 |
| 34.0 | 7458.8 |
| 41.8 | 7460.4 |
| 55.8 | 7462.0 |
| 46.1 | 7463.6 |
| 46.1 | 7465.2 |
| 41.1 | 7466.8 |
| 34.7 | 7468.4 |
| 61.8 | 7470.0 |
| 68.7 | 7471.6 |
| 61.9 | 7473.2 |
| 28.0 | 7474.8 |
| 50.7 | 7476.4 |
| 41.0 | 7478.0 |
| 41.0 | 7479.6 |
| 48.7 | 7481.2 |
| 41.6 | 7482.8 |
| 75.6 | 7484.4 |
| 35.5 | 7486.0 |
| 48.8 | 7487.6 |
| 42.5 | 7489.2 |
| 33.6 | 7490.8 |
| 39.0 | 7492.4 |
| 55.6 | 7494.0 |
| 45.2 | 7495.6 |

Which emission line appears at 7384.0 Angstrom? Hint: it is H-alpha 6563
